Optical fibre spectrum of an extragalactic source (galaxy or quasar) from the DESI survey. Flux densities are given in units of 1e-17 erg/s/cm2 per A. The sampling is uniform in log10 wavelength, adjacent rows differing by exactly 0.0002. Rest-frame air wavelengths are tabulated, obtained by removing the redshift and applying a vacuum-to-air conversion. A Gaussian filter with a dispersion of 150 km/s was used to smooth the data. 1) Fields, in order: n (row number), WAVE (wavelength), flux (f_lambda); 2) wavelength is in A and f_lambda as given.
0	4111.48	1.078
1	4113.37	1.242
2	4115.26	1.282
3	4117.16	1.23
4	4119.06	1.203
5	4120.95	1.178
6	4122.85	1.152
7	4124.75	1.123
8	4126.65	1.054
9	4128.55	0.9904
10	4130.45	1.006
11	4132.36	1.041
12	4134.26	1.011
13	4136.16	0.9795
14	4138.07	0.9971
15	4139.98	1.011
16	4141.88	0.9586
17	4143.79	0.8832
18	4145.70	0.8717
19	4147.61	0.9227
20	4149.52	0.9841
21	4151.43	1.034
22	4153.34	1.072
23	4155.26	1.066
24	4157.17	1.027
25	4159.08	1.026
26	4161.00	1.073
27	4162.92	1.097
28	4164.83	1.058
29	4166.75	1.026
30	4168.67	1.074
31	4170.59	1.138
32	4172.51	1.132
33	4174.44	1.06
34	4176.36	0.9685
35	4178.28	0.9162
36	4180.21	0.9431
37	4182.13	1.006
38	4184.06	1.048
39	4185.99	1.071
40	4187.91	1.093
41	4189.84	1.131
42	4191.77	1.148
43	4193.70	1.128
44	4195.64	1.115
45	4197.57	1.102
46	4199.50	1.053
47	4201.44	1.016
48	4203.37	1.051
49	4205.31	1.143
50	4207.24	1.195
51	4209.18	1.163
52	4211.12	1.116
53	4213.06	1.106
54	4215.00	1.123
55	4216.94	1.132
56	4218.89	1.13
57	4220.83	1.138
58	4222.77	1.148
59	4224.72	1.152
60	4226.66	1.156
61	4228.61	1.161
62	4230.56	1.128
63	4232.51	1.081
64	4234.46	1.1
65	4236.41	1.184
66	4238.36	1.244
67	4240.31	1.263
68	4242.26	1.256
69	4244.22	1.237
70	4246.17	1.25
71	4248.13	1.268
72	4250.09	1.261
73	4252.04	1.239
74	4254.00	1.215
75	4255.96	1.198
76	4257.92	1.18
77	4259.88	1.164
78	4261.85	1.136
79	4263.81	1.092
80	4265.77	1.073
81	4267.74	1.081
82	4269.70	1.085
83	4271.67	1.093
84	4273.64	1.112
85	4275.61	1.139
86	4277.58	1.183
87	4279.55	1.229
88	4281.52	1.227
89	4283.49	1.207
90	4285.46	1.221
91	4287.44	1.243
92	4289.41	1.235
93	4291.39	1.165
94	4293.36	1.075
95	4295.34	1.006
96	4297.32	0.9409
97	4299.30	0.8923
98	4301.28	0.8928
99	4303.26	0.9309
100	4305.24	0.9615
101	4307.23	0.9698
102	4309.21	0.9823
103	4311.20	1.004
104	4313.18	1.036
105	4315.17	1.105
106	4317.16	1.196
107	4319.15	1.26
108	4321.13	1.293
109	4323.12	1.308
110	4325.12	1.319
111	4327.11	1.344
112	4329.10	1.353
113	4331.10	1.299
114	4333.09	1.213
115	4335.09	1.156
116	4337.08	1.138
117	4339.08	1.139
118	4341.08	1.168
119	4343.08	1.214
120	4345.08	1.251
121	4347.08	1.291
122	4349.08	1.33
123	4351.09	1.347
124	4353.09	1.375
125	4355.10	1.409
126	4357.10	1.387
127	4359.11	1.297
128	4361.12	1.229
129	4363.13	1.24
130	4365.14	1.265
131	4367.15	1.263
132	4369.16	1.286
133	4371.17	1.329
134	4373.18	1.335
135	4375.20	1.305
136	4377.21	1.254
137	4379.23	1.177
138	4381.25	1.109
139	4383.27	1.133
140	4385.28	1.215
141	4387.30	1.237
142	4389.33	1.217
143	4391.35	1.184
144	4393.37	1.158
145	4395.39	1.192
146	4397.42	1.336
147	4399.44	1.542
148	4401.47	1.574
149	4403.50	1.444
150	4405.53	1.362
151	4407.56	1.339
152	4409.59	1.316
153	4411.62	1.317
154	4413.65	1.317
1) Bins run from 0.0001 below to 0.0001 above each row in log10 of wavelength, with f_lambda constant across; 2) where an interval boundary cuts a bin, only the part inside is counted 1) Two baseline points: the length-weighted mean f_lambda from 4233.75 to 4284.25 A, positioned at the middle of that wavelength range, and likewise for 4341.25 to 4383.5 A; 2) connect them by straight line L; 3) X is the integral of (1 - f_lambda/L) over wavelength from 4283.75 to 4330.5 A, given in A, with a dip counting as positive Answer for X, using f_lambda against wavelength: 4.0 A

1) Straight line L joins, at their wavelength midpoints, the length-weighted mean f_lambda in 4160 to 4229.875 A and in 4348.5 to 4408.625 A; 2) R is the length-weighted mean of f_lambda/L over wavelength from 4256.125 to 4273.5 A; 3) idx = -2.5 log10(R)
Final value 0.050 mag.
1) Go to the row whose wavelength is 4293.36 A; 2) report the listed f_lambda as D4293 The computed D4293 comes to 1.075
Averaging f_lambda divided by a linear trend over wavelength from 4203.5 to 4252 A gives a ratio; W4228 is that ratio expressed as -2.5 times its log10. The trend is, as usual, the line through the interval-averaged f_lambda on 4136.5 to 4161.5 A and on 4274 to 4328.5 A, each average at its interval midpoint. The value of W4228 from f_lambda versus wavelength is -0.11 mag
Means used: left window 0.992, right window 1.13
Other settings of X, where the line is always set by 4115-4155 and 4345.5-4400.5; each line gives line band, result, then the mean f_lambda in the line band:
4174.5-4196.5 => 0.82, 1.05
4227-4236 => 0.10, 1.12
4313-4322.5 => 0.20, 1.2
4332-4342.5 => 0.63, 1.17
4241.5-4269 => -0.66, 1.19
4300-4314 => 2.84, 0.966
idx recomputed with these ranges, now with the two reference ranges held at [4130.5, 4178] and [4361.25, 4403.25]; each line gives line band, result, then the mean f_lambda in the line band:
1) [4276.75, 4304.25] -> 0.06 mag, 1.1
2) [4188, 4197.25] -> -0.06 mag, 1.12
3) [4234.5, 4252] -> -0.11 mag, 1.24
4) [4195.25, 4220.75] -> -0.03 mag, 1.11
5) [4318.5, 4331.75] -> -0.09 mag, 1.31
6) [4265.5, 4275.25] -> 0.05 mag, 1.09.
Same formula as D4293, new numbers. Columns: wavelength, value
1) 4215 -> 1.123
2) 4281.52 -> 1.227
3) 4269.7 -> 1.085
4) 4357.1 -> 1.387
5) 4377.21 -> 1.254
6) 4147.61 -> 0.9227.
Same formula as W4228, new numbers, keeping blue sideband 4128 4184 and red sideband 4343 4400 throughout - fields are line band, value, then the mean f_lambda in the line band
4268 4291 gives -0.01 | 1.18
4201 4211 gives -0.05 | 1.12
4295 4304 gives 0.27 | 0.927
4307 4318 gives 0.14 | 1.05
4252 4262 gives -0.05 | 1.19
